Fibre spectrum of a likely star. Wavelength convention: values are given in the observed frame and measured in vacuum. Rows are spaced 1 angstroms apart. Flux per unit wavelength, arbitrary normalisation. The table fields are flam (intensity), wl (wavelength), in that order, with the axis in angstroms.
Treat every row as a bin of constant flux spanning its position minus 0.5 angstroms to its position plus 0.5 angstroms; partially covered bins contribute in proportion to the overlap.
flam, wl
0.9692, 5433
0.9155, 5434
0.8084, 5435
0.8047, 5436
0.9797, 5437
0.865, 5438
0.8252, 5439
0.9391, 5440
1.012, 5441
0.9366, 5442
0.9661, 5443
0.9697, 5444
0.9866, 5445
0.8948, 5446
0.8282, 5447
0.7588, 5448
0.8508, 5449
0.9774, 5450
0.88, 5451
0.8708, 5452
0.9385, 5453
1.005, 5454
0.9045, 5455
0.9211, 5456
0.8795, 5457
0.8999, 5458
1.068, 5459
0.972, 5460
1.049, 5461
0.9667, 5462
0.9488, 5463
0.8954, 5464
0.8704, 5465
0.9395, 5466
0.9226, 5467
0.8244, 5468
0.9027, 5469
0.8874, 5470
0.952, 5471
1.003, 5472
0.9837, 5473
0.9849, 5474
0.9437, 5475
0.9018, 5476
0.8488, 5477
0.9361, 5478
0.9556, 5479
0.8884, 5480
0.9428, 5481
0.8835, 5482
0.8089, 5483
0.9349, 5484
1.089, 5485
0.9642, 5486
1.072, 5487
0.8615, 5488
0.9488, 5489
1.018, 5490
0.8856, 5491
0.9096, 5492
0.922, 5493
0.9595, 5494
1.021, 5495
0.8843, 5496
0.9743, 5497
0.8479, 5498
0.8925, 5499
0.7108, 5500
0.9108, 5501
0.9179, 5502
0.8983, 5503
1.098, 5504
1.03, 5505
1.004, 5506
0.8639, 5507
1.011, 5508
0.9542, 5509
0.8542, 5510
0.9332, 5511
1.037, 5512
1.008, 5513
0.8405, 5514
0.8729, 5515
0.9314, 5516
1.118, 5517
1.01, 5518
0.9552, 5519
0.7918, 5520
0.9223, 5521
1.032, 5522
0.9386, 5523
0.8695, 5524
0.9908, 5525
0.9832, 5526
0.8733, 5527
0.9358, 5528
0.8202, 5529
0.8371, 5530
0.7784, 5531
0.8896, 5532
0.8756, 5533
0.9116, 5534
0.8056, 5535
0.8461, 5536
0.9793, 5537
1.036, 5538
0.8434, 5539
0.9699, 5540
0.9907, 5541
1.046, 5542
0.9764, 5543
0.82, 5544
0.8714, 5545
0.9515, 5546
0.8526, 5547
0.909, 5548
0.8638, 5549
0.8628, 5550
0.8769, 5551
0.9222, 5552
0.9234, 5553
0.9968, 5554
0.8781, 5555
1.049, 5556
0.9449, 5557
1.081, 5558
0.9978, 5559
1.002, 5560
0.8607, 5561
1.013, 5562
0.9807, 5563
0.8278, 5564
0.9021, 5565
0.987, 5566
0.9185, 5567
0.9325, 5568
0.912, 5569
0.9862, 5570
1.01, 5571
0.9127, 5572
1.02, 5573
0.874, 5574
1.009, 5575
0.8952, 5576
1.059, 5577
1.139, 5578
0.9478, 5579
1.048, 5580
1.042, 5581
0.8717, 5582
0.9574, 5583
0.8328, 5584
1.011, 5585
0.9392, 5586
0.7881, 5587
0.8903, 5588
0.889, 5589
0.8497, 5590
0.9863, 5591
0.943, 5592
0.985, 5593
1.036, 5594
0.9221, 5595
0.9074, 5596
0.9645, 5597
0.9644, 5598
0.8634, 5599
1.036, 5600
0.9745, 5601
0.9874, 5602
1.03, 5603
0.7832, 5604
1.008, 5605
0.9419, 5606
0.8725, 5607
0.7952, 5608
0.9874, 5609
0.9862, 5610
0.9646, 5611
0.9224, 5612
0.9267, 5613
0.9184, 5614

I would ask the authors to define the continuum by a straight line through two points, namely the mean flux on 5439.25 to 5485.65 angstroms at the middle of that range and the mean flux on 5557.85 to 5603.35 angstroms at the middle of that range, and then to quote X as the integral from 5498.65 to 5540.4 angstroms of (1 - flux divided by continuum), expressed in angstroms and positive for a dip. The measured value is 0.8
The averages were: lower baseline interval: 0.928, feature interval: 0.923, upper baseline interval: 0.955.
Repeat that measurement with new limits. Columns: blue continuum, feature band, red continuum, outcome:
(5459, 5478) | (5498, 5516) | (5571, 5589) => 0.3 angstroms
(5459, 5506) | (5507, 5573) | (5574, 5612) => 0.8 angstroms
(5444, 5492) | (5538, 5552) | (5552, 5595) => 0.5 angstroms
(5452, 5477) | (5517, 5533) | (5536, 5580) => 0.5 angstroms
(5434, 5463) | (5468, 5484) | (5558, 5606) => 0.1 angstroms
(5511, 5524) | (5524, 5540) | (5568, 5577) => 1.0 angstroms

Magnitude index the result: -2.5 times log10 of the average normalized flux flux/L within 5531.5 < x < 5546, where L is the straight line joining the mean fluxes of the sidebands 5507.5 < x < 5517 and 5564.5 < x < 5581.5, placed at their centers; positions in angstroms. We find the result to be 0.046 mag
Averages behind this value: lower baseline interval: 0.948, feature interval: 0.92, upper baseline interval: 0.976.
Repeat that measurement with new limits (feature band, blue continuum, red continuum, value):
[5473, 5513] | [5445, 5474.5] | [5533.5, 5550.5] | -0.02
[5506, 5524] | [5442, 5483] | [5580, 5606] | -0.02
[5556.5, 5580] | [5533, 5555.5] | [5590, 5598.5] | -0.04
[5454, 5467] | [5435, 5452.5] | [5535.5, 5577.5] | -0.04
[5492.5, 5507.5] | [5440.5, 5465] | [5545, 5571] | 0.01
